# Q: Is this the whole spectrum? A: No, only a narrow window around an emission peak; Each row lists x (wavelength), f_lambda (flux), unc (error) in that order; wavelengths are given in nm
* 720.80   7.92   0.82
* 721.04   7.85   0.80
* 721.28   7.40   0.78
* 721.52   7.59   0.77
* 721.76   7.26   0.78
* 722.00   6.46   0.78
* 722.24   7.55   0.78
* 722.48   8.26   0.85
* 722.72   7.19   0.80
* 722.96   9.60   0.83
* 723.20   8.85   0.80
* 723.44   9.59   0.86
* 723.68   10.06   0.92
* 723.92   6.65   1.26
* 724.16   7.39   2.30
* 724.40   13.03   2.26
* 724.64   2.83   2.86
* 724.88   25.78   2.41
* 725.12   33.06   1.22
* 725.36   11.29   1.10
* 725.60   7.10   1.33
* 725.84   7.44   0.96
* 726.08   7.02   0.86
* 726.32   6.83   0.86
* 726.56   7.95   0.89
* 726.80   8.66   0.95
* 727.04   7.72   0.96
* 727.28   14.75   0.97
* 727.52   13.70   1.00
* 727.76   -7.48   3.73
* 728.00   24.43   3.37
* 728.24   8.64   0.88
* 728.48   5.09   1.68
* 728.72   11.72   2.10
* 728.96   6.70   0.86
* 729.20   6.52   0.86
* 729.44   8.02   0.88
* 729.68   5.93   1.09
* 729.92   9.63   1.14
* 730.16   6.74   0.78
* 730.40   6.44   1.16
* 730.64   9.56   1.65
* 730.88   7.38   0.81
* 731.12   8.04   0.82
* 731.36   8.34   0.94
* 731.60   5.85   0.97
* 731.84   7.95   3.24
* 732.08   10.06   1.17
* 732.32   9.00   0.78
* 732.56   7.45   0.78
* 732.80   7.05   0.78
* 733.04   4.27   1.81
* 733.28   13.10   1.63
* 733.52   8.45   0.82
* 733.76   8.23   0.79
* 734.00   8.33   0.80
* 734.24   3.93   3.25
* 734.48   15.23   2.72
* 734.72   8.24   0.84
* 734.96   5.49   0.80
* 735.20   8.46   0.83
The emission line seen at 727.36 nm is [N II]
